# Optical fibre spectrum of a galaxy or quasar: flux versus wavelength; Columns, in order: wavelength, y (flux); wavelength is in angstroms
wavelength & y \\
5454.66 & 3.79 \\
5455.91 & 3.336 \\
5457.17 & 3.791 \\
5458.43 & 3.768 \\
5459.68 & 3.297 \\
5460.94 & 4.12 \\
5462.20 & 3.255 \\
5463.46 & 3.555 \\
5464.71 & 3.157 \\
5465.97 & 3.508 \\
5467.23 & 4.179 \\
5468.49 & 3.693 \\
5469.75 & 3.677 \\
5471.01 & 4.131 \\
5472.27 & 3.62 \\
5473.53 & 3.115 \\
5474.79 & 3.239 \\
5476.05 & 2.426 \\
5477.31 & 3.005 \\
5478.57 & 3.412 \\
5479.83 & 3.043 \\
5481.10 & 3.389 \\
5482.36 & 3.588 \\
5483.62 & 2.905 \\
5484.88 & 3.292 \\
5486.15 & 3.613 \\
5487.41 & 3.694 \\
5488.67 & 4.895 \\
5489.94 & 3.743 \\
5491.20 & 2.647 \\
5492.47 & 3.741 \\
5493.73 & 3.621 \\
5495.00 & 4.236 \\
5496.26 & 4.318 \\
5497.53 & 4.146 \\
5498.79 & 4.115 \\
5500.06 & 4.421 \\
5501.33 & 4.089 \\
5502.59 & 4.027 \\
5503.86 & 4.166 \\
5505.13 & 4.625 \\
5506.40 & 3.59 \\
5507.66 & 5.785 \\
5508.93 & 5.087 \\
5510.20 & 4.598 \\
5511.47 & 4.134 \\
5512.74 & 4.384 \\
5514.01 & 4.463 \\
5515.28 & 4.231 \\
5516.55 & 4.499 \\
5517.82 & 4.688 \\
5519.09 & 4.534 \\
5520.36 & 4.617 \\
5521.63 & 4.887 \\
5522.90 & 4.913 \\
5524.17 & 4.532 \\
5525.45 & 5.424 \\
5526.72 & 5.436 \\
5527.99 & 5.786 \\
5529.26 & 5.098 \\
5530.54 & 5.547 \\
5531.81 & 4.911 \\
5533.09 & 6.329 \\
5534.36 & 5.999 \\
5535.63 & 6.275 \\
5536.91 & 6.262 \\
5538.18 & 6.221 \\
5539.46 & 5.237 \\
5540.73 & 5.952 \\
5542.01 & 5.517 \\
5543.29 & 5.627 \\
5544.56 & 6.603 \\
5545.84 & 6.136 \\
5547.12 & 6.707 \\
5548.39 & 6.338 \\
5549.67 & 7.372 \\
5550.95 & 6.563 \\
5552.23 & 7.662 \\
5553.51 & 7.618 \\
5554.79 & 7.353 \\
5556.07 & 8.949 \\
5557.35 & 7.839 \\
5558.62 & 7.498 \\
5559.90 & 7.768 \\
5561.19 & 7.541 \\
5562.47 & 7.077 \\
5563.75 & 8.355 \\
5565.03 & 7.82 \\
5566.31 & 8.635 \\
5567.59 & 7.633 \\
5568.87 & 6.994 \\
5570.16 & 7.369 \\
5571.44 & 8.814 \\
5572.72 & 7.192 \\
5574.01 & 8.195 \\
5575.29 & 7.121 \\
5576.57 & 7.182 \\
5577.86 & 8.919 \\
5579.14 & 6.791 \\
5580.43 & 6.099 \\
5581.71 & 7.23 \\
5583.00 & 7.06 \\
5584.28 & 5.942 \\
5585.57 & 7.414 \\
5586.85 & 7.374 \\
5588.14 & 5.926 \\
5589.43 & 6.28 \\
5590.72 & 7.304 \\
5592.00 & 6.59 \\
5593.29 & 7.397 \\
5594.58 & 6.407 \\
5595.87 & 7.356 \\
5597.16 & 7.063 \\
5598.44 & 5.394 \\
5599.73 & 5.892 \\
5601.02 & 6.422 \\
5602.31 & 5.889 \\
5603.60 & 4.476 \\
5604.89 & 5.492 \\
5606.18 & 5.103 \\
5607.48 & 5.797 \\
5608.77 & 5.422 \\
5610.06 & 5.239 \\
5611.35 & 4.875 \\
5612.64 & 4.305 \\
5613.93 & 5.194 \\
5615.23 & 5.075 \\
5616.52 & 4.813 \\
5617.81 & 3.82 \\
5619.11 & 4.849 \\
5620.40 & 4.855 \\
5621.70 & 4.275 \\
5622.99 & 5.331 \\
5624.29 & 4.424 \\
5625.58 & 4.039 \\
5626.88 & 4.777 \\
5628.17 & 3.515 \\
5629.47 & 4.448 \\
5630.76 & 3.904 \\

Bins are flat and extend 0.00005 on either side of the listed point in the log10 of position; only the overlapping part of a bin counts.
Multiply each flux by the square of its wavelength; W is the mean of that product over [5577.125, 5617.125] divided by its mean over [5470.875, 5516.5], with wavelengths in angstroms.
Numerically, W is 1.6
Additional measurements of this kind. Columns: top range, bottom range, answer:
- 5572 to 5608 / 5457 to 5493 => 1.98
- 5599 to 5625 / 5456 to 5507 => 1.45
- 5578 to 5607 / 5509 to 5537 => 1.31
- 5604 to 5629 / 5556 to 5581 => 0.64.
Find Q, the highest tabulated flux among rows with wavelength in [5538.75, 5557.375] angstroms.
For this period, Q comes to 8.949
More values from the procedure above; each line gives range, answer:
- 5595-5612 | 7.356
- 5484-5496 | 4.895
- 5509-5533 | 5.786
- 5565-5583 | 8.919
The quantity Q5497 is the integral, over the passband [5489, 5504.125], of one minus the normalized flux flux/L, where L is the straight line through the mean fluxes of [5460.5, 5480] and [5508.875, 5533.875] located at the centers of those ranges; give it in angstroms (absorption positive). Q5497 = 0.9 angstroms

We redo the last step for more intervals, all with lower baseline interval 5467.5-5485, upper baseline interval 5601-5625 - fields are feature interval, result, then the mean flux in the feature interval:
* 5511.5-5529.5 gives -4.2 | 4.79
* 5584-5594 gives -4.5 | 6.8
